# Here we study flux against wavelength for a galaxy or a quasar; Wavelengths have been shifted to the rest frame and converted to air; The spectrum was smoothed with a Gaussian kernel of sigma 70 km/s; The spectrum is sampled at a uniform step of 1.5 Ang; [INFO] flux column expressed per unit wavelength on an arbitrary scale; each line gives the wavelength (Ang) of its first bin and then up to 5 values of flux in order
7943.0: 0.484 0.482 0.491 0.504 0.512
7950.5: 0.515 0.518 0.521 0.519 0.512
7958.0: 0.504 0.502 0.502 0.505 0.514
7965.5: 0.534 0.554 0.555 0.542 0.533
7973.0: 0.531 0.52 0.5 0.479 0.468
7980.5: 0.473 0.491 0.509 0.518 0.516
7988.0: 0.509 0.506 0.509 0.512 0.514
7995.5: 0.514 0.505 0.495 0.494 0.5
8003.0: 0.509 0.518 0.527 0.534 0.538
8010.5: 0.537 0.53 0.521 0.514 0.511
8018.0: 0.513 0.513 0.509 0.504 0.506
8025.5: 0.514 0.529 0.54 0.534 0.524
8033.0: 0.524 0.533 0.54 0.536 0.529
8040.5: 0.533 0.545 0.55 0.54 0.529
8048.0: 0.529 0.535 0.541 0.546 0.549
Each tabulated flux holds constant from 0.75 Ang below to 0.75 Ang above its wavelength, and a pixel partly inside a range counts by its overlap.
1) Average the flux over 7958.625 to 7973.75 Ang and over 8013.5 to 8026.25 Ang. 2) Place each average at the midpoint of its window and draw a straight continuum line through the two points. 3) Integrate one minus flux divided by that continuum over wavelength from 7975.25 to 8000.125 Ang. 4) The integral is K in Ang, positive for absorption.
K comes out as 0.9 Ang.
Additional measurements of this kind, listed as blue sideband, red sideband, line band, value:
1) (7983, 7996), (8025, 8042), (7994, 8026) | 0.4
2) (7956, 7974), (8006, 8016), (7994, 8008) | 0.5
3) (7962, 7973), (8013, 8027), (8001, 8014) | -0.2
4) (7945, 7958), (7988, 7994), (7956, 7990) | -0.1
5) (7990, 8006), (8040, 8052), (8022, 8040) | 0.1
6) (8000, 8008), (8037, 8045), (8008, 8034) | 0.2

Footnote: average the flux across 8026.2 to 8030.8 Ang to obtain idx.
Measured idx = 0.534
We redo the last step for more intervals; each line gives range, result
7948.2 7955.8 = 0.517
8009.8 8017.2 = 0.523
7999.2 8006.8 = 0.51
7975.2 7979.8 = 0.483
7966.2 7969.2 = 0.554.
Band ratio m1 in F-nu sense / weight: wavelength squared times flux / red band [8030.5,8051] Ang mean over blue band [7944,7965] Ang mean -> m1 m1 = 1.1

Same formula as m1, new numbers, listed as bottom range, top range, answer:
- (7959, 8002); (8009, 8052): 1.05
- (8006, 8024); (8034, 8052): 1.04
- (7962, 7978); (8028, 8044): 1.04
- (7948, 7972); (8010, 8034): 1.01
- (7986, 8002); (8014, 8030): 1.03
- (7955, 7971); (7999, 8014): 1.01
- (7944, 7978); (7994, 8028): 1.01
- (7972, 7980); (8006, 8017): 1.06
